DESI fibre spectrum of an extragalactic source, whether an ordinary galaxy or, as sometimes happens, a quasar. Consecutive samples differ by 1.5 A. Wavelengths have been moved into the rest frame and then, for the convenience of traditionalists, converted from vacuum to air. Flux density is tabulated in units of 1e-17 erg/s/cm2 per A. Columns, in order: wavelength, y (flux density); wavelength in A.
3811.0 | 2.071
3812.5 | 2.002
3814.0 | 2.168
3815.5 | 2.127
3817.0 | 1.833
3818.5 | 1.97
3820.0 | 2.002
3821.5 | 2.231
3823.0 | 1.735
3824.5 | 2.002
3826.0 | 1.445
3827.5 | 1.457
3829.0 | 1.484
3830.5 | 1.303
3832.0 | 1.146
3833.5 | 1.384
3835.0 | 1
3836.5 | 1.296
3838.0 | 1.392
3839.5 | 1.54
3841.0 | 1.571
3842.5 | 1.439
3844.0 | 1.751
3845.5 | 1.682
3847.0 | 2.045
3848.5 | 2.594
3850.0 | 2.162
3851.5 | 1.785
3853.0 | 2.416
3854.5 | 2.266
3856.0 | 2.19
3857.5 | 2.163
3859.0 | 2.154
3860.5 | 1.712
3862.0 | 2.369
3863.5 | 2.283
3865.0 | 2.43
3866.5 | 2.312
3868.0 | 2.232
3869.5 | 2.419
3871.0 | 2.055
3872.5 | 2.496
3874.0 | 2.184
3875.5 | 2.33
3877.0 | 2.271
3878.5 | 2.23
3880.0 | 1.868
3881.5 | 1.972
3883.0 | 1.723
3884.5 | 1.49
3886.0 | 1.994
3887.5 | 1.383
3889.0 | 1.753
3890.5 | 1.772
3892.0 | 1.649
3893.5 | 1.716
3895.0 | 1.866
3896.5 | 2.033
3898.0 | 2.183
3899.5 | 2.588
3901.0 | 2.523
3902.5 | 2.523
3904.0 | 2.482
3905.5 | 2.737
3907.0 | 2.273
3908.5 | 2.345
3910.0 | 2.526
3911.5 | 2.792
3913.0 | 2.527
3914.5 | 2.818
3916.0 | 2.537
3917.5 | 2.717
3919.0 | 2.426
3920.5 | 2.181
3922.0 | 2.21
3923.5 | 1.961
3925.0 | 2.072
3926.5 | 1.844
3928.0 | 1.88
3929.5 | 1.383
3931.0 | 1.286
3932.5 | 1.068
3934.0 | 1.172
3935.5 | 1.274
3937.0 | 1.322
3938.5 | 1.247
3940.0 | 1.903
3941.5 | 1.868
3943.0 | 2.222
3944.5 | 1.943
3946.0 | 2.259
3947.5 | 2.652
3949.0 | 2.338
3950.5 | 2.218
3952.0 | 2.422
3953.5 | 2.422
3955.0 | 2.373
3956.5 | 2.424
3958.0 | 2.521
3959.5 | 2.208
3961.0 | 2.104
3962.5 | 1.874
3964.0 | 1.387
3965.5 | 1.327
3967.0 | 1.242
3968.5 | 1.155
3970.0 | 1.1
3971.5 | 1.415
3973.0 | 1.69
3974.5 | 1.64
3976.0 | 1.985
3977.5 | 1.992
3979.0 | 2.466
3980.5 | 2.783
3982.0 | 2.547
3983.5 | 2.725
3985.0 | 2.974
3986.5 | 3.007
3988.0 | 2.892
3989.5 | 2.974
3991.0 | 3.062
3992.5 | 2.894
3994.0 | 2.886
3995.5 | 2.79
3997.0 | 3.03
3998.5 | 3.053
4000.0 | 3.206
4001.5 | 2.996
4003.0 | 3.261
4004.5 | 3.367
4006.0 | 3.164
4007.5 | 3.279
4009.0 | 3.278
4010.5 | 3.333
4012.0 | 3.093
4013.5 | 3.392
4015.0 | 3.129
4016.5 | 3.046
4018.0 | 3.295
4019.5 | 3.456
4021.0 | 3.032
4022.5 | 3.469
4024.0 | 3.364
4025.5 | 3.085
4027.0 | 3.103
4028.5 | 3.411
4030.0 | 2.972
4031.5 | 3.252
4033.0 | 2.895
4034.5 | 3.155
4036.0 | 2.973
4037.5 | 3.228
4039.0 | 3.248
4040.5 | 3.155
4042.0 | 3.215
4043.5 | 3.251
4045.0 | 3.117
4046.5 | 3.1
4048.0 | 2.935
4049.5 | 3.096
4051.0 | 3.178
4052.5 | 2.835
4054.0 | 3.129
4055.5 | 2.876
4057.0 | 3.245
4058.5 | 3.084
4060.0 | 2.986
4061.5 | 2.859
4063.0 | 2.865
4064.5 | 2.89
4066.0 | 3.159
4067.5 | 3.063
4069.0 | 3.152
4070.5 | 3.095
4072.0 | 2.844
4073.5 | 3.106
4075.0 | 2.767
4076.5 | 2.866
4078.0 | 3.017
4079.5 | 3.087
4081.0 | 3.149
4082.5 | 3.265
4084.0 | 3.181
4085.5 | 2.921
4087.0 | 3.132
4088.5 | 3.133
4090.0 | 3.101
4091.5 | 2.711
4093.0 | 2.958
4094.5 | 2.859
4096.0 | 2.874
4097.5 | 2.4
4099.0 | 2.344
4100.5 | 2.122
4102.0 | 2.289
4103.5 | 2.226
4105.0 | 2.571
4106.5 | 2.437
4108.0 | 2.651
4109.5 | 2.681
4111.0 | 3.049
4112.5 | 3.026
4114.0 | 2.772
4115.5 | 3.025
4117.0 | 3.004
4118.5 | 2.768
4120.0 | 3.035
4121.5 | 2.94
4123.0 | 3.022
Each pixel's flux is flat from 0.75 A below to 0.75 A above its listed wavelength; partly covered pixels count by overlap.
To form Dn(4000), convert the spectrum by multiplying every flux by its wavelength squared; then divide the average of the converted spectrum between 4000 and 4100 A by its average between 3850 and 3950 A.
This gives 1.6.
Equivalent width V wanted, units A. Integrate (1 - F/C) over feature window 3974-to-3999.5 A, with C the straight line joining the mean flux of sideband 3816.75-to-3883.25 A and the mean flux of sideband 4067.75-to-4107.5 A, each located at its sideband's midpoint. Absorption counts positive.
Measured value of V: -2.7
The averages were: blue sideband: 1.92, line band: 2.7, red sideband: 2.83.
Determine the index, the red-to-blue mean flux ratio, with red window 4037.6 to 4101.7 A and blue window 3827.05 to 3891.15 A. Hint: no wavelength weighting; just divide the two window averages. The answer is 1.57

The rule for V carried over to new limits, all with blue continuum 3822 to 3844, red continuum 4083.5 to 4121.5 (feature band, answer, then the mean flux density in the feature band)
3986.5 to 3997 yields -3.3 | 2.93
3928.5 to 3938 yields 3.3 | 1.27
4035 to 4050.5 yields -4.1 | 3.13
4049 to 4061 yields -2.4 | 3.05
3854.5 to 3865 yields -3.8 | 2.17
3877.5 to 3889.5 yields -0.8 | 1.81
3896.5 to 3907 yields -3.9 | 2.46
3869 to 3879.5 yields -3.8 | 2.27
